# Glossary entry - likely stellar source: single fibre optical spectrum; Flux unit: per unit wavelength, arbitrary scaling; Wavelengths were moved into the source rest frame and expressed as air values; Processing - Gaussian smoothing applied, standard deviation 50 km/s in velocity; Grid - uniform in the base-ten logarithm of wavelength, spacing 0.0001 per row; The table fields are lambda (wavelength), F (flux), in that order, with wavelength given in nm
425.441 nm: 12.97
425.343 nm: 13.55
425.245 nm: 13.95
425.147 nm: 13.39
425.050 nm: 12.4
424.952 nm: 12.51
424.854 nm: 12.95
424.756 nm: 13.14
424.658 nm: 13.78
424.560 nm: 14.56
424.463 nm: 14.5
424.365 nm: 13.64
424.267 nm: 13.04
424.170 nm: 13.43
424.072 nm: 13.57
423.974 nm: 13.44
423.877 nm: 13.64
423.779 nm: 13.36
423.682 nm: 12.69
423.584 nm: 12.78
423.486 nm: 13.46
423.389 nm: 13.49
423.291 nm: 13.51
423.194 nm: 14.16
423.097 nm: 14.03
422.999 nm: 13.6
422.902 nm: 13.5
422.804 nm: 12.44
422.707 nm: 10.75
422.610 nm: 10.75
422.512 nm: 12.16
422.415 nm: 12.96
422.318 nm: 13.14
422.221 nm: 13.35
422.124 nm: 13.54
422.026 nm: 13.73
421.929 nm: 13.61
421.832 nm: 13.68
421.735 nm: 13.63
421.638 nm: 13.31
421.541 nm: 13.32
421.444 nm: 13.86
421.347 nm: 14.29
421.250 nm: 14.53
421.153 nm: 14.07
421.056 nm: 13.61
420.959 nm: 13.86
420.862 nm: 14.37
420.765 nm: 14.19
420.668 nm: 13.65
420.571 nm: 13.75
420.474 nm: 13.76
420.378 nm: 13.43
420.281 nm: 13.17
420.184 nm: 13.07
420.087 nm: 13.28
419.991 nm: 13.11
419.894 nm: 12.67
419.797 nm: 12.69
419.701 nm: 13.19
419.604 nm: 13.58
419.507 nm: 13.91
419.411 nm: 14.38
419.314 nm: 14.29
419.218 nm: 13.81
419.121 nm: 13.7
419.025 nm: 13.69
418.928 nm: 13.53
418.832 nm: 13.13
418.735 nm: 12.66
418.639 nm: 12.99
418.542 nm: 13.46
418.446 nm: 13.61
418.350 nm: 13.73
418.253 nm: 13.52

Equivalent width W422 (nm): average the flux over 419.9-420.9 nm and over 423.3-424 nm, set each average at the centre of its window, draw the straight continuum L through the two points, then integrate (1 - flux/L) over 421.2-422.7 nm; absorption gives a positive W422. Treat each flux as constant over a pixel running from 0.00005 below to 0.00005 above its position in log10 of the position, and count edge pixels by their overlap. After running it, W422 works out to 0.017 nm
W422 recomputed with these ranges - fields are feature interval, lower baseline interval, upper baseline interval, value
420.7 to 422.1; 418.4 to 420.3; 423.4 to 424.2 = -0.053 nm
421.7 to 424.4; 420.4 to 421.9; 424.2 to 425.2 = 0.086 nm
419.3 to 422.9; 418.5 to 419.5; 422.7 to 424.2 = 0.021 nm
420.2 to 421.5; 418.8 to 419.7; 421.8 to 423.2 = -0.048 nm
